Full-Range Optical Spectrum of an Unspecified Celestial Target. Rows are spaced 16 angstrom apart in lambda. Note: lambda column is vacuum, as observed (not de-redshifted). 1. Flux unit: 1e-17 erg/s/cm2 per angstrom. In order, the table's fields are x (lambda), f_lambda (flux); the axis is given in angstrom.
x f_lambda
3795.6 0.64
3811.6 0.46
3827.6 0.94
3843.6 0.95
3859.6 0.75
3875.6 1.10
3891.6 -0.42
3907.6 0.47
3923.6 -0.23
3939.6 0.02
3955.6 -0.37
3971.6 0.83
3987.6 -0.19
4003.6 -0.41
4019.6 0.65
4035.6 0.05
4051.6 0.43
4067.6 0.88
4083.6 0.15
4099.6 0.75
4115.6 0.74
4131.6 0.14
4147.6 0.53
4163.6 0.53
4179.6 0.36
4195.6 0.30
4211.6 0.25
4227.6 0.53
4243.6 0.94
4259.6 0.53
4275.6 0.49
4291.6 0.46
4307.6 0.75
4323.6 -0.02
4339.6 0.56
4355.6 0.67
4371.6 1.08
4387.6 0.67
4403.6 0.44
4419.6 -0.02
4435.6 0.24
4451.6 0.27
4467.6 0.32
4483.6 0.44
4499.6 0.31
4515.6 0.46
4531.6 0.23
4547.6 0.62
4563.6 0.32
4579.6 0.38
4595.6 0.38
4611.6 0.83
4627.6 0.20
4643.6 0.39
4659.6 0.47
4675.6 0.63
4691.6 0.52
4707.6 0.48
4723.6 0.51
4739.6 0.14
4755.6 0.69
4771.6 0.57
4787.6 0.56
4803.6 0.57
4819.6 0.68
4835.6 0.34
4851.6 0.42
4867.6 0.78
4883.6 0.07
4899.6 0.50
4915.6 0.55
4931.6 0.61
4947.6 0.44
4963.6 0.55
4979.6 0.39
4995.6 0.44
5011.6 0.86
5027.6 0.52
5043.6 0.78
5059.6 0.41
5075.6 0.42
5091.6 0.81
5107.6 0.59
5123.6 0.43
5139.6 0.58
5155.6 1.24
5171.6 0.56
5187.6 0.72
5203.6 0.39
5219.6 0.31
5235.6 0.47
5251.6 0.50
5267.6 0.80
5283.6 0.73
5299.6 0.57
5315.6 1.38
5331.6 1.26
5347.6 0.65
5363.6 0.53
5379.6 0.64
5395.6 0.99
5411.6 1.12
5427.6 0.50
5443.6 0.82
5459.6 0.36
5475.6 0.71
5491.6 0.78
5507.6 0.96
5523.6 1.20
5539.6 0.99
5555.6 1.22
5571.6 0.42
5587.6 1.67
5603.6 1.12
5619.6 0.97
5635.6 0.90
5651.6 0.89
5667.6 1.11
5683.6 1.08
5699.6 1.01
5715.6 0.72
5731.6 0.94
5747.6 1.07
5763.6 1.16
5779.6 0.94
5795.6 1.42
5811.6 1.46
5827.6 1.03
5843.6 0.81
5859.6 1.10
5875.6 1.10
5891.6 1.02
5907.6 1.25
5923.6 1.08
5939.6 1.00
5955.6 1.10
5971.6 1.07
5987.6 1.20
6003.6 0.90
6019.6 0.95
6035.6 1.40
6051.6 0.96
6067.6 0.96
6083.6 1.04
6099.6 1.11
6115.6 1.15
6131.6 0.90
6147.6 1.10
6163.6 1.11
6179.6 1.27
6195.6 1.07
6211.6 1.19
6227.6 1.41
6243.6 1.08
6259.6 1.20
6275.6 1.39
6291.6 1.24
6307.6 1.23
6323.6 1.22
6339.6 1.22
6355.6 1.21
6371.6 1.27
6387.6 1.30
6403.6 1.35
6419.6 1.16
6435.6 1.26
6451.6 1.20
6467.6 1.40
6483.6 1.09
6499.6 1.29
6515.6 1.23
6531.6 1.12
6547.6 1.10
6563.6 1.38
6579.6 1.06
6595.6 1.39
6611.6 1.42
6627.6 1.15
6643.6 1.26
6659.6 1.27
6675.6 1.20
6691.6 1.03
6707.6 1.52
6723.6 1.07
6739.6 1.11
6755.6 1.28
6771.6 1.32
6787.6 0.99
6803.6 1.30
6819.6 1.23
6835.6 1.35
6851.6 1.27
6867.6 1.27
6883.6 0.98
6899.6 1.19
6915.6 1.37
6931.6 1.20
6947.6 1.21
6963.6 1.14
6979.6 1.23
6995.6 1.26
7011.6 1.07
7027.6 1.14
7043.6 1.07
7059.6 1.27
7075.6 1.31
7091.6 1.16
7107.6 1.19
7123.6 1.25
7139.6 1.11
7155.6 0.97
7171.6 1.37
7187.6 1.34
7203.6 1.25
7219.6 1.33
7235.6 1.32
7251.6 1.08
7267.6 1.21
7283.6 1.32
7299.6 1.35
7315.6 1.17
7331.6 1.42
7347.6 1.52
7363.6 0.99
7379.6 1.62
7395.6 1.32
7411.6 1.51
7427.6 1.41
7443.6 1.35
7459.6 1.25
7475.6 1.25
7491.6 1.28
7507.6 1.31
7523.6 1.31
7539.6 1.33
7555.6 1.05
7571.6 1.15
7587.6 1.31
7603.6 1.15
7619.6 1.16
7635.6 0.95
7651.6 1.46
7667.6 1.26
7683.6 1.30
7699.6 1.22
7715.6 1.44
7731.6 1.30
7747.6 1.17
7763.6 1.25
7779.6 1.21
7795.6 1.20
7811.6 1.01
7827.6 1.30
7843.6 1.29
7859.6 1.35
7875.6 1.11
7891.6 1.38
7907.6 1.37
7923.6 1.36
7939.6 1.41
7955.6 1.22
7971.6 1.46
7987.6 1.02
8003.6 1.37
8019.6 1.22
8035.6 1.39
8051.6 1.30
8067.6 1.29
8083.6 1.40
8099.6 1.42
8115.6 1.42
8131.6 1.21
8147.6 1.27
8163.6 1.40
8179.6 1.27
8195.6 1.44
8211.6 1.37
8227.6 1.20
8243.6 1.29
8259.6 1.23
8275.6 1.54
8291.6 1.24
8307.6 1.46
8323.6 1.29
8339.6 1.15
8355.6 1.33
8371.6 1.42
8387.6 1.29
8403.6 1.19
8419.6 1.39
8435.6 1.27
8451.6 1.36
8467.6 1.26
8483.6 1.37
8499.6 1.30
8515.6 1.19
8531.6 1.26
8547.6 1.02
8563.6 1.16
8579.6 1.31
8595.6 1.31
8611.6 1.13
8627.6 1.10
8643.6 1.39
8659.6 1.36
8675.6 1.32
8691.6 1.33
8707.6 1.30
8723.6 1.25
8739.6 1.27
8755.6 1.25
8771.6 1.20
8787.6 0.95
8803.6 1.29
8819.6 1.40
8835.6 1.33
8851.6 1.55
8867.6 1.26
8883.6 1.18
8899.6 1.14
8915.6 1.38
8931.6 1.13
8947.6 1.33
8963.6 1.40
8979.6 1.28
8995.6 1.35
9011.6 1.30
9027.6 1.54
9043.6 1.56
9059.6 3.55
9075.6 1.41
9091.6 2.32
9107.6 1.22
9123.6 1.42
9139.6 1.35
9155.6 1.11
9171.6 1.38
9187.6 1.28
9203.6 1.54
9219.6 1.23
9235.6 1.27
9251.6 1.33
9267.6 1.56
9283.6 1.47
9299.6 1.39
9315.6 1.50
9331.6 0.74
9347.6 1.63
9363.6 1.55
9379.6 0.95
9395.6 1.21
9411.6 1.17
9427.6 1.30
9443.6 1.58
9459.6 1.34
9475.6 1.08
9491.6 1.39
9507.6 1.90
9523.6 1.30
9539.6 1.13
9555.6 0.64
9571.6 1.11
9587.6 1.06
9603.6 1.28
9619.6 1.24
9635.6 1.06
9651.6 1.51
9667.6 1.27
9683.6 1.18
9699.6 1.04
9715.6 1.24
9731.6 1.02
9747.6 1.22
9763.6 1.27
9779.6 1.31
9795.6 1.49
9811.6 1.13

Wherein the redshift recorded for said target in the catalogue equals 0.380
